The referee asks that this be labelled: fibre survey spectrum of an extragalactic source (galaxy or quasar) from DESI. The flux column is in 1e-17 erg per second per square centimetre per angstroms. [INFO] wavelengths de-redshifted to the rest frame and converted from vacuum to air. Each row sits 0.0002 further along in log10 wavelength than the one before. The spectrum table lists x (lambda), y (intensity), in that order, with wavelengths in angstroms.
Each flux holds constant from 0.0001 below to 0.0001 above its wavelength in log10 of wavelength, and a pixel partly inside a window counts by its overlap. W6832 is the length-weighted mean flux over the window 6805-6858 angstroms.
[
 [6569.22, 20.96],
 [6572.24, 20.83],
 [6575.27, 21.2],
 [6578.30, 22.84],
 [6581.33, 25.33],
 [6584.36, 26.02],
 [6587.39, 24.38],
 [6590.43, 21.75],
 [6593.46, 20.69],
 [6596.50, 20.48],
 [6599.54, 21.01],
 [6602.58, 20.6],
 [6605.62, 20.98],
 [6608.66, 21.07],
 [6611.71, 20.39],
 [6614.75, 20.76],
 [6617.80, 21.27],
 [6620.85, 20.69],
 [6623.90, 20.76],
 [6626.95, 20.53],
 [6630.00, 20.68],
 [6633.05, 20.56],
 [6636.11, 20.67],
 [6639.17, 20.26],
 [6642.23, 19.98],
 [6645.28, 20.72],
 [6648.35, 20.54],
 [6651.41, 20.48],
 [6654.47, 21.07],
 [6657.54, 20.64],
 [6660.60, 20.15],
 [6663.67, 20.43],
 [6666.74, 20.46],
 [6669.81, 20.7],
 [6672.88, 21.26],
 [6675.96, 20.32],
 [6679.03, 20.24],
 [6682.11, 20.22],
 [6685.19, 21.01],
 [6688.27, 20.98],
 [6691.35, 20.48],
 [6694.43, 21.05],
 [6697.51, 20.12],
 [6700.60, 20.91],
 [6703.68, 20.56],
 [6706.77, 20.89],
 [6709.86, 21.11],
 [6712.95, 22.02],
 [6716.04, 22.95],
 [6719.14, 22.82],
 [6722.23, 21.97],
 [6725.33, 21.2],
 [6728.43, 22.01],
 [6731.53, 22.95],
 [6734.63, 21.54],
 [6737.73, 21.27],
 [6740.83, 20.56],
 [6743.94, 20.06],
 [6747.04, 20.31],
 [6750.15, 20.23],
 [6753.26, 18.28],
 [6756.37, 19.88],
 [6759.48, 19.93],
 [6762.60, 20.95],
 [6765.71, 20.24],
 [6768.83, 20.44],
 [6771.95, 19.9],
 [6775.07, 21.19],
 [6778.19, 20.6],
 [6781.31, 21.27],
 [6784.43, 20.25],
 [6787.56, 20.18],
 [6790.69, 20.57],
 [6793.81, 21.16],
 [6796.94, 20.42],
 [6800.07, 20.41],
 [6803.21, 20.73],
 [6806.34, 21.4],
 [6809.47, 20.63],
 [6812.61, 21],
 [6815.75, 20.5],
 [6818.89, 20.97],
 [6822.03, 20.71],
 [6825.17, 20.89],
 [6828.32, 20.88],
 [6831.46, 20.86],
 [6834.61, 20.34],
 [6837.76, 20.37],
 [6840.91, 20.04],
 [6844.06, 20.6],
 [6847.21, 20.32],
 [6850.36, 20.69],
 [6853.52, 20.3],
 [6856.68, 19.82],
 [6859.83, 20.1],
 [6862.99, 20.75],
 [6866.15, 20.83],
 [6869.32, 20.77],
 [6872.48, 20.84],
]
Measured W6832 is 20.6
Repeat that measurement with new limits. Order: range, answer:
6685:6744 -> 21.4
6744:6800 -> 20.3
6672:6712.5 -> 20.7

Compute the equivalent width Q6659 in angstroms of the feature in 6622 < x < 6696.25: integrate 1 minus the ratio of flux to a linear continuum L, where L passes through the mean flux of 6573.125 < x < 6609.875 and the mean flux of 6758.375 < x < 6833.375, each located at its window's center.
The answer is 3.7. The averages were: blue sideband 22.2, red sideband 20.7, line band 20.6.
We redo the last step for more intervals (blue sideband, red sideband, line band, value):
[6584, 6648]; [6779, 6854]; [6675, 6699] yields 0.4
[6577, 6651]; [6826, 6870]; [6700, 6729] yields -0.9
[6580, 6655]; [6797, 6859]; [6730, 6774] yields 0.8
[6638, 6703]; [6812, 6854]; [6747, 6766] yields 0.6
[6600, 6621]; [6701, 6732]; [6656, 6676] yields 0.7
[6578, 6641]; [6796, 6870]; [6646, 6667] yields 0.7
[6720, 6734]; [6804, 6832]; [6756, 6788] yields 1.5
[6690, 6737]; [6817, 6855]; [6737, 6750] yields 0.5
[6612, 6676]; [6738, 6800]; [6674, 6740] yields -2.5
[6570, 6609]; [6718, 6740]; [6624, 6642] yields 1.2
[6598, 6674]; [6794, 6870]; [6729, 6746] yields -0.5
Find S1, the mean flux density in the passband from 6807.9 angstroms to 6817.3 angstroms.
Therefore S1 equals 20.7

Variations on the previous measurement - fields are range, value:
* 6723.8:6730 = 21.6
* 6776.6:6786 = 20.7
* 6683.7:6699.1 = 20.7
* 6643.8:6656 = 20.7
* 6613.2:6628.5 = 20.8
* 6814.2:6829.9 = 20.8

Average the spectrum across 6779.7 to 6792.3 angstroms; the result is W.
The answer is 20.6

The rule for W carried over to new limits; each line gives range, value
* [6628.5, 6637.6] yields 20.6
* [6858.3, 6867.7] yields 20.6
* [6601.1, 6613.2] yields 20.8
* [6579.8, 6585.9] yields 25.7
